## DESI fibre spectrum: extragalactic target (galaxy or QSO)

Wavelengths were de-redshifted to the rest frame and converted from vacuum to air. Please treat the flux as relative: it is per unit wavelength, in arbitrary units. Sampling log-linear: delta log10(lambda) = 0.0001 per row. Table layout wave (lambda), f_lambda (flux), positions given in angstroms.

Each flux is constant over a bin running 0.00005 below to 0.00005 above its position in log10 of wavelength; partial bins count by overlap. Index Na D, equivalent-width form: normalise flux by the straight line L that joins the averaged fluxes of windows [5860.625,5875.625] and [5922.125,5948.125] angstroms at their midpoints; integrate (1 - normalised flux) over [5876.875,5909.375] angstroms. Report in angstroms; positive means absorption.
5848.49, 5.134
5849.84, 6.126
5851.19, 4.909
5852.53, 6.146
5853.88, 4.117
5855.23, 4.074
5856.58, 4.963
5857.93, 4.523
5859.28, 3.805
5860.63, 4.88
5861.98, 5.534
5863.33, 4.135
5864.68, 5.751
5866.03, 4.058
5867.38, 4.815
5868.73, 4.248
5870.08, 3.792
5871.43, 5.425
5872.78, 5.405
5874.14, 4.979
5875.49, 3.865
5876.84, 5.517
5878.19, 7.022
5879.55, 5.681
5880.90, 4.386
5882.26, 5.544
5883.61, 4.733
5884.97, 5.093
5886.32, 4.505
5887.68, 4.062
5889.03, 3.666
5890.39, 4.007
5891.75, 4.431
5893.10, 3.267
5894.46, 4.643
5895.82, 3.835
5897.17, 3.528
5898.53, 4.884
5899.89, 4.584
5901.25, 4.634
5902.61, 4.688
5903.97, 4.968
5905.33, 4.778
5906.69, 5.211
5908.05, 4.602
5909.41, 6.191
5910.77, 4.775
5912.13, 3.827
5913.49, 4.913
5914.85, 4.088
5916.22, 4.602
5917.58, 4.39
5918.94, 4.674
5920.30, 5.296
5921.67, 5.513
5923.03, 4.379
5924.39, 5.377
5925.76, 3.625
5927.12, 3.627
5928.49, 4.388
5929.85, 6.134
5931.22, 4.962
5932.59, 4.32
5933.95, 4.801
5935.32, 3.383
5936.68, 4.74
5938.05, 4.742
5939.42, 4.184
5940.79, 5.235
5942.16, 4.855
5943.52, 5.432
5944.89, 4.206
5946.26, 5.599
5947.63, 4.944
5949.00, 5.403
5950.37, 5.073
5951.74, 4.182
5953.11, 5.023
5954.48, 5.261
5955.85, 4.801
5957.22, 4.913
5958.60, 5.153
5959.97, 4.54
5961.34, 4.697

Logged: 0.3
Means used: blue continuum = 4.77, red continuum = 4.69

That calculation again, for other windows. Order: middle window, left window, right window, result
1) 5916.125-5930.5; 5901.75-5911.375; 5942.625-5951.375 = 0.9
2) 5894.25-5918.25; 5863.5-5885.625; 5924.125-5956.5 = 1.3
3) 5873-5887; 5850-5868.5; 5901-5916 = -1.1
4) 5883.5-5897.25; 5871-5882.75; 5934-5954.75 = 2.8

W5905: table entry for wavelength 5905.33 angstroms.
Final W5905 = 4.778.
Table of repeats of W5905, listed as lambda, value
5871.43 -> 5.425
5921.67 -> 5.513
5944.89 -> 4.206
